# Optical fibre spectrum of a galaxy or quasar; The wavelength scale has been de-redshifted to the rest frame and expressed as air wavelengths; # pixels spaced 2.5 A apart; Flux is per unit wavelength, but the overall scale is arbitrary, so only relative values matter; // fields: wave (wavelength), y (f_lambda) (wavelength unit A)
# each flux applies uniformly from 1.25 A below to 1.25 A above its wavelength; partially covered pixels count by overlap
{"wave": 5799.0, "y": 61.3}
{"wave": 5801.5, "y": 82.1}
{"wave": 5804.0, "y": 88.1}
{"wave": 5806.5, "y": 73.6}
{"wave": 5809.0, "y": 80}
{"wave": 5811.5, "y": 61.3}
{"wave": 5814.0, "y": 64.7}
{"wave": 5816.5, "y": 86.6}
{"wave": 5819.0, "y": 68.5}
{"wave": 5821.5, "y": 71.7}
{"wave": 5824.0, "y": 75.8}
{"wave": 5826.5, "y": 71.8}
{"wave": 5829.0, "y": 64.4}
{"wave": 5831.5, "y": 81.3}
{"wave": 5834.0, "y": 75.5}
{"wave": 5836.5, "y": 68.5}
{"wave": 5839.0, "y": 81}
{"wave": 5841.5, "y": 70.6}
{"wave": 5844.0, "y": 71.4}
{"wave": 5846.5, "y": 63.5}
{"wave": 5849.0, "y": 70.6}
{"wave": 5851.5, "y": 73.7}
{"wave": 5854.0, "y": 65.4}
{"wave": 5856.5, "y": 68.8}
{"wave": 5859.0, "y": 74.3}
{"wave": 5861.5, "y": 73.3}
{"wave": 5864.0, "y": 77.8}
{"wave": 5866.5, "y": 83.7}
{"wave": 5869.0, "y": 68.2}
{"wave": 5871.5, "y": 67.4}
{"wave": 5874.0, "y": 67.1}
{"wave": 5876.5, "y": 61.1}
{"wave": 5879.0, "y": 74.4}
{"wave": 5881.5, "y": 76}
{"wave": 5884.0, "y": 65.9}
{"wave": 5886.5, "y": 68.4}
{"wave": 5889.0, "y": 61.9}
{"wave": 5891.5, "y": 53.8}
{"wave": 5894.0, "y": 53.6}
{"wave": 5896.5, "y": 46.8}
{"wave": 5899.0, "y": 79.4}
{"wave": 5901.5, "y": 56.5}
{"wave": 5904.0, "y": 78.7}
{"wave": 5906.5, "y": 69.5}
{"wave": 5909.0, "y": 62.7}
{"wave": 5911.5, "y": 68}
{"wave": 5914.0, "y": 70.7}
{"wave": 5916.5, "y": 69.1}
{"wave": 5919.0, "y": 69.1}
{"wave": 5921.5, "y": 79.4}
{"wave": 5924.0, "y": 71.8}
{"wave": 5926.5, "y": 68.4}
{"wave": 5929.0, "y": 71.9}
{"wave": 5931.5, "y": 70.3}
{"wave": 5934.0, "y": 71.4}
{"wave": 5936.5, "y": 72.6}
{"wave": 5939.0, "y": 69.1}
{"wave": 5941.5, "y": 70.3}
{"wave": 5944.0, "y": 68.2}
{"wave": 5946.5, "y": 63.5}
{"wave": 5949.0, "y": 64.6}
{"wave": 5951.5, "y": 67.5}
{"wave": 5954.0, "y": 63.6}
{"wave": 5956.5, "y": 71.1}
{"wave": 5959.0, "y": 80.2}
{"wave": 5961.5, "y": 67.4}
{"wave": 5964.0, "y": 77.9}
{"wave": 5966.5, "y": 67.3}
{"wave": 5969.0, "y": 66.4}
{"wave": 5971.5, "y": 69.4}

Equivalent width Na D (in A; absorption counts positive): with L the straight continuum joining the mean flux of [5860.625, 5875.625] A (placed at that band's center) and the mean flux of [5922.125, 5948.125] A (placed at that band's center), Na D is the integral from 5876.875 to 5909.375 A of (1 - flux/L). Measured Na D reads 2.9 A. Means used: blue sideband 72.6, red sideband 69.9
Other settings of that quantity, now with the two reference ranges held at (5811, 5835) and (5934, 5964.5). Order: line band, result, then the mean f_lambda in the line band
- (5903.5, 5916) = 0.2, 69.3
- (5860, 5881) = -0.1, 71.8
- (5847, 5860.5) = 0.3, 70.2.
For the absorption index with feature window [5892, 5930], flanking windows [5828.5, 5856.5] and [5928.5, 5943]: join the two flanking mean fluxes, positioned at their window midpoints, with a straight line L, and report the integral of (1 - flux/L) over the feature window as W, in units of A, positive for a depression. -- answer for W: 1.9 A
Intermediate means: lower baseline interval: 71.5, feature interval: 67.4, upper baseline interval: 70.8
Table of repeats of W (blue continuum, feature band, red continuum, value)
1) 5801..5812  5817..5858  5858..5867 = 2.9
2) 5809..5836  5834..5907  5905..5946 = 2.6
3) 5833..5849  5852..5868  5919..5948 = -0.5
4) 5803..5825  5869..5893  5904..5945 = 1.9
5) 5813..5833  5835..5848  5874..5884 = 0.2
